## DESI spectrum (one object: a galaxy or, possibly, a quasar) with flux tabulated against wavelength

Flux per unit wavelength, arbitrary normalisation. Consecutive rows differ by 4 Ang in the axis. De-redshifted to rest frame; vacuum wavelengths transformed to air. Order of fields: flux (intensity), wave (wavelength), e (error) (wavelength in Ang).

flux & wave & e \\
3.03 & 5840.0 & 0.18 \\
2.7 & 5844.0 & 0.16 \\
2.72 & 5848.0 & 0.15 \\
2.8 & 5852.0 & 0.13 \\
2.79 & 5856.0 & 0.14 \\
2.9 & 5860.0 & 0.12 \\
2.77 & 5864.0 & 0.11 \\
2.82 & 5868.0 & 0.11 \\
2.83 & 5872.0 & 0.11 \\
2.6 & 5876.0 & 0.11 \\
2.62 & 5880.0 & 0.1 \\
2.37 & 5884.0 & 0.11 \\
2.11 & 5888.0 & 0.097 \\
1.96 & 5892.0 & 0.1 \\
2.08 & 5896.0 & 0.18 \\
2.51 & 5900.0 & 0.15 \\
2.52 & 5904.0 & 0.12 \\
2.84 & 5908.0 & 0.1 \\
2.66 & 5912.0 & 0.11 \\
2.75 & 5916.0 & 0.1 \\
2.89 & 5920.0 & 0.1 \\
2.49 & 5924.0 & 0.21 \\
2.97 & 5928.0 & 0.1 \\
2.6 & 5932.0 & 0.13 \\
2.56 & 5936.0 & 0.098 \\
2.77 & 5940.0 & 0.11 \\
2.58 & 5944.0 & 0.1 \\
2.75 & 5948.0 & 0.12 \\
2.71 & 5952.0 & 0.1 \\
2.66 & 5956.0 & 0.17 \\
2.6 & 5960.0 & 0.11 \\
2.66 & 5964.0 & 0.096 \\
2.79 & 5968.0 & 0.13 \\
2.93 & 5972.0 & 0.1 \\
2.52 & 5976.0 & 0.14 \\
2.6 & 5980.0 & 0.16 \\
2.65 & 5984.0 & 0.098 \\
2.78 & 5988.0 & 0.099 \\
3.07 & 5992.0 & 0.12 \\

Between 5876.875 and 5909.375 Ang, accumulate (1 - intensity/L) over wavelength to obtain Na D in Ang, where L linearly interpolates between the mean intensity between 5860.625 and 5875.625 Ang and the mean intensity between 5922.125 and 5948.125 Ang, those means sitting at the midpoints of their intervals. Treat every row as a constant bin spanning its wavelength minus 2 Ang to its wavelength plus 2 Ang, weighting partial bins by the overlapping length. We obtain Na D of 4.39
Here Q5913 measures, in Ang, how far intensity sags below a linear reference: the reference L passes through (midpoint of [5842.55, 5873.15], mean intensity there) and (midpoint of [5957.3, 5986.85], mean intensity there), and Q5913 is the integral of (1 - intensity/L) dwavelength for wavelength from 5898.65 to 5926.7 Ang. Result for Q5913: 0.63 Ang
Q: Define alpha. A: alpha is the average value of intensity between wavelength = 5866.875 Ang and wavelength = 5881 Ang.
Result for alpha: 2.72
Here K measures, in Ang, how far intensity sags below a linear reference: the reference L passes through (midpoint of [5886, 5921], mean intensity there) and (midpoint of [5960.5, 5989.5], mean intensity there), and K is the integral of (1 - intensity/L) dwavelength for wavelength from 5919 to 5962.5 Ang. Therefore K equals -1.6 Ang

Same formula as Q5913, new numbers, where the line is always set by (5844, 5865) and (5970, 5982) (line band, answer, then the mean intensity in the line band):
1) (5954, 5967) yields 0.22 Ang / 2.65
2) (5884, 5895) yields 2.62 Ang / 2.1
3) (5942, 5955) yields 0.14 Ang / 2.68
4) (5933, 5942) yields 0.19 Ang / 2.66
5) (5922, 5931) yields 0.03 Ang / 2.72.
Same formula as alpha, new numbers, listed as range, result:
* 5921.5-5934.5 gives 2.69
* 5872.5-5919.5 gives 2.48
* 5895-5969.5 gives 2.66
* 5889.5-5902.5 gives 2.19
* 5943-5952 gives 2.68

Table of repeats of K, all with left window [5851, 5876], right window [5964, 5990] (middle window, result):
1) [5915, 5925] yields 0.1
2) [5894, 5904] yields 1.6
